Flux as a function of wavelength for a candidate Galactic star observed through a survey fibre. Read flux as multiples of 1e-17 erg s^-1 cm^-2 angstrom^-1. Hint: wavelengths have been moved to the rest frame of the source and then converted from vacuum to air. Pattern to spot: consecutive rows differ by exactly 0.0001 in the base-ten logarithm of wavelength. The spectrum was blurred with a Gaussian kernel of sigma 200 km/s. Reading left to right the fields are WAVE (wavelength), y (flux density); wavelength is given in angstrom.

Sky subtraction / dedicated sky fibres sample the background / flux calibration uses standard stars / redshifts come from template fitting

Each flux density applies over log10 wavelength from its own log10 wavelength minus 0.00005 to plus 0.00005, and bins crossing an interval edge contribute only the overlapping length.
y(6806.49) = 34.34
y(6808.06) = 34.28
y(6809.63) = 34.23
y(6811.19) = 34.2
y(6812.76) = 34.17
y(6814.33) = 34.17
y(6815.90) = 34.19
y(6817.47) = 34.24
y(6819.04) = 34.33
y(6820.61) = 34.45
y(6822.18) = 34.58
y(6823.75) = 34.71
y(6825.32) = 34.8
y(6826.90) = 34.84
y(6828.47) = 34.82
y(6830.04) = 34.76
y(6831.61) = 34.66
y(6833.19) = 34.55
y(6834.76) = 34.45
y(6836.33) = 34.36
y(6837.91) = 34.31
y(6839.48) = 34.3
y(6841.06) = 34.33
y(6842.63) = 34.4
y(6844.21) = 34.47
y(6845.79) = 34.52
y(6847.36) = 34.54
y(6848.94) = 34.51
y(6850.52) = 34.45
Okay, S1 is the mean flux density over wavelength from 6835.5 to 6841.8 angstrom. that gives 34.3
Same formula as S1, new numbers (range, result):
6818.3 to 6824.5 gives 34.5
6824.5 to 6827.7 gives 34.8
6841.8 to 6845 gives 34.4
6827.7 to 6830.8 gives 34.8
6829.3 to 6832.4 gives 34.7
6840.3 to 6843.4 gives 34.4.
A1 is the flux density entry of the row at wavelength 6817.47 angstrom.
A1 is 34.24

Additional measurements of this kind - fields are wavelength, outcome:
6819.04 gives 34.33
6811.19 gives 34.2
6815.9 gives 34.19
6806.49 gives 34.34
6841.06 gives 34.33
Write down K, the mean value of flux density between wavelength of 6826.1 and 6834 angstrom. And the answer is 34.7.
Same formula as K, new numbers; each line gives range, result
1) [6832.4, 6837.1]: 34.5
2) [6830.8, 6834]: 34.6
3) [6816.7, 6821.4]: 34.3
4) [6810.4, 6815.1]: 34.2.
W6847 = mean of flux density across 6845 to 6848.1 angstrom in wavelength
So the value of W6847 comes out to 34.6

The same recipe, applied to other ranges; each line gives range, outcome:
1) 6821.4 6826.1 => 34.7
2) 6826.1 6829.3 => 34.8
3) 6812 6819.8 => 34.2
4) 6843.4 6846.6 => 34.5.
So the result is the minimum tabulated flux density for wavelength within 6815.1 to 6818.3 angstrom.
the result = 34.19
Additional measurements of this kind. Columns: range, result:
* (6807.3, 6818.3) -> 34.17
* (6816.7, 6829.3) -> 34.24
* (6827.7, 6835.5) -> 34.45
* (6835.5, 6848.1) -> 34.3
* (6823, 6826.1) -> 34.71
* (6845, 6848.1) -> 34.52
